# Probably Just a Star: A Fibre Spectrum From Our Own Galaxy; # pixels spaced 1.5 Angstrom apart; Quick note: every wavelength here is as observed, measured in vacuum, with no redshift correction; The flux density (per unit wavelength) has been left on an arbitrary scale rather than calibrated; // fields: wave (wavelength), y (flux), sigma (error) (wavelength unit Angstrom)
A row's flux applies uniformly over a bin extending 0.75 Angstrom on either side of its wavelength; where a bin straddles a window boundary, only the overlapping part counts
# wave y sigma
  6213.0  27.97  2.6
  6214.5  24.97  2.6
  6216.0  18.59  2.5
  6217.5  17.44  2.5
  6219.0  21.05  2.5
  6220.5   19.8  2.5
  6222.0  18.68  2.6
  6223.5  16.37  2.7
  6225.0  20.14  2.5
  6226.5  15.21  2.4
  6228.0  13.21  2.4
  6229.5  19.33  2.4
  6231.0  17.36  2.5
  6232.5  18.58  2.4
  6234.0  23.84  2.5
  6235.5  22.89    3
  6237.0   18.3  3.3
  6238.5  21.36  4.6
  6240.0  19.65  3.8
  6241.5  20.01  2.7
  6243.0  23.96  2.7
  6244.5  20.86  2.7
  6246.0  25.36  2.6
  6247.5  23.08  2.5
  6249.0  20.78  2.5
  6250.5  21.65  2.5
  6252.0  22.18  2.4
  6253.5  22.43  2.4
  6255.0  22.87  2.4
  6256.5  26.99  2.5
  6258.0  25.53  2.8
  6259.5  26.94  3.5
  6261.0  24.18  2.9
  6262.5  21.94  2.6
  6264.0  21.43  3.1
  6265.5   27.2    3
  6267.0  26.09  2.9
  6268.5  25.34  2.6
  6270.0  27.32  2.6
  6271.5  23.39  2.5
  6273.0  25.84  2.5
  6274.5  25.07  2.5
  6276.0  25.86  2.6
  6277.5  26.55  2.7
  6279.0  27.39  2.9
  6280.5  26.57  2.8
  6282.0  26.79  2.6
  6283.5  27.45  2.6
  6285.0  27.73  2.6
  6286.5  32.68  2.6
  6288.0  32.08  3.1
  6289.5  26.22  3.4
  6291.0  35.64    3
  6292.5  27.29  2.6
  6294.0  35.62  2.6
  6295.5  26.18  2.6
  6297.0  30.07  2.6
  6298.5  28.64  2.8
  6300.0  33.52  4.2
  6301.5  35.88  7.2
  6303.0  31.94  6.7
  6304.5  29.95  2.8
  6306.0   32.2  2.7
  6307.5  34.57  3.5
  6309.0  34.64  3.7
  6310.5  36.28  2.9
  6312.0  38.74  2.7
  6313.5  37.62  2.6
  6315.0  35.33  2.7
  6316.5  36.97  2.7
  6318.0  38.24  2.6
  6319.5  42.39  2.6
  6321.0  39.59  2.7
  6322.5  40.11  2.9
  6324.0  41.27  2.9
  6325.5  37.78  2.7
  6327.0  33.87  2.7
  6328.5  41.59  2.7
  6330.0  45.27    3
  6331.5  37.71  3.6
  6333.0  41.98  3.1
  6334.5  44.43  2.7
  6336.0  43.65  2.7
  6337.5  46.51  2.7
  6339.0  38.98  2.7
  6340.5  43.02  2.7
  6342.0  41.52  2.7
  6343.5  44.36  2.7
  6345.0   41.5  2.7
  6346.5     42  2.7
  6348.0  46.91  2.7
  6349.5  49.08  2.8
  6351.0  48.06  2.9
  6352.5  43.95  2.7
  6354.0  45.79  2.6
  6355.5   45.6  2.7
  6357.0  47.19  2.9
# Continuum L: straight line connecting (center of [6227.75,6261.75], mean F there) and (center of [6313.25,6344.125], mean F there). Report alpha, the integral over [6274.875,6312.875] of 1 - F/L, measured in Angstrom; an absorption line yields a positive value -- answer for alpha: 2.5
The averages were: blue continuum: 21.9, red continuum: 40.6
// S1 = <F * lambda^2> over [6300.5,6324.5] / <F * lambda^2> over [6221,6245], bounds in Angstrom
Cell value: 1.94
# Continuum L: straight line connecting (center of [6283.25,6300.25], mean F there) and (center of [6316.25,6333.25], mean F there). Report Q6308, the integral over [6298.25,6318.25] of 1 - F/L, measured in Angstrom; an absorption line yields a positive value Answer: 0.20 Angstrom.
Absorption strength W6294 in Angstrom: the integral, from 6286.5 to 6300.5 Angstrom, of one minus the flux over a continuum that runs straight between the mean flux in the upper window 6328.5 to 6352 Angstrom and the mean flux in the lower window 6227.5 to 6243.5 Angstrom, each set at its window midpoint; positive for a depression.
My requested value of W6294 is 1.0 Angstrom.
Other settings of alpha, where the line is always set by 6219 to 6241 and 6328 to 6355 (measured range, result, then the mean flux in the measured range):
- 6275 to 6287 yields 1.1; 27.5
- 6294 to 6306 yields 1.1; 31.3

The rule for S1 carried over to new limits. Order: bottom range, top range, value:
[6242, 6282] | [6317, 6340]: 1.70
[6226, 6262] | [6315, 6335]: 1.90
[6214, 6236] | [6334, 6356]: 2.42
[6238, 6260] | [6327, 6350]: 1.93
